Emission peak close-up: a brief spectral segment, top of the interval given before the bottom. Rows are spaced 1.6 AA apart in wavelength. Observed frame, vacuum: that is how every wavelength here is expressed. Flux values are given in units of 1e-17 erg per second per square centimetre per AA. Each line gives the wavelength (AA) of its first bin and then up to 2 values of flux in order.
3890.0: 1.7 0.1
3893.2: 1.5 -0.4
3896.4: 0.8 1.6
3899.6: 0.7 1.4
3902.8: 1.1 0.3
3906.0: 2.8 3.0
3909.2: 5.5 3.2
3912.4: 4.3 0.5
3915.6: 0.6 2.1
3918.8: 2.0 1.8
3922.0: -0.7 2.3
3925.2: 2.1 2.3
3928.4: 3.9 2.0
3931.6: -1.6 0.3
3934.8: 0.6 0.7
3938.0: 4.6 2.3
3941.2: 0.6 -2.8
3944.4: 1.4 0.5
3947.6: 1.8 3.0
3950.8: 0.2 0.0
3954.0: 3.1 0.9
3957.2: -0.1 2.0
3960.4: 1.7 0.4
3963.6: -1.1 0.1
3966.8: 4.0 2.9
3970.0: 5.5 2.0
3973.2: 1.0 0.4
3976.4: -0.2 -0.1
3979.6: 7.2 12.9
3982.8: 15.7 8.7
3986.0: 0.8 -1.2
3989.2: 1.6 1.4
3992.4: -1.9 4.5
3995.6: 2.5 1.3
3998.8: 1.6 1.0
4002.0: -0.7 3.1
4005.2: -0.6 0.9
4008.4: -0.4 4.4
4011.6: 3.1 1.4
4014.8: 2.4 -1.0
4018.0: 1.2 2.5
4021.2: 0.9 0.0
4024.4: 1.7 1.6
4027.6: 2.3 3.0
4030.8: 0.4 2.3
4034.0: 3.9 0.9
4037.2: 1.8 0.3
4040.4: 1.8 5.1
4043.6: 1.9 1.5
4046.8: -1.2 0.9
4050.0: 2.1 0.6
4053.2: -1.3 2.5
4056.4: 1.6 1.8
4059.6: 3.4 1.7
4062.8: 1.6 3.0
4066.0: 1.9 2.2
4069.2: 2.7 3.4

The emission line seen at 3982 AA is [O II]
